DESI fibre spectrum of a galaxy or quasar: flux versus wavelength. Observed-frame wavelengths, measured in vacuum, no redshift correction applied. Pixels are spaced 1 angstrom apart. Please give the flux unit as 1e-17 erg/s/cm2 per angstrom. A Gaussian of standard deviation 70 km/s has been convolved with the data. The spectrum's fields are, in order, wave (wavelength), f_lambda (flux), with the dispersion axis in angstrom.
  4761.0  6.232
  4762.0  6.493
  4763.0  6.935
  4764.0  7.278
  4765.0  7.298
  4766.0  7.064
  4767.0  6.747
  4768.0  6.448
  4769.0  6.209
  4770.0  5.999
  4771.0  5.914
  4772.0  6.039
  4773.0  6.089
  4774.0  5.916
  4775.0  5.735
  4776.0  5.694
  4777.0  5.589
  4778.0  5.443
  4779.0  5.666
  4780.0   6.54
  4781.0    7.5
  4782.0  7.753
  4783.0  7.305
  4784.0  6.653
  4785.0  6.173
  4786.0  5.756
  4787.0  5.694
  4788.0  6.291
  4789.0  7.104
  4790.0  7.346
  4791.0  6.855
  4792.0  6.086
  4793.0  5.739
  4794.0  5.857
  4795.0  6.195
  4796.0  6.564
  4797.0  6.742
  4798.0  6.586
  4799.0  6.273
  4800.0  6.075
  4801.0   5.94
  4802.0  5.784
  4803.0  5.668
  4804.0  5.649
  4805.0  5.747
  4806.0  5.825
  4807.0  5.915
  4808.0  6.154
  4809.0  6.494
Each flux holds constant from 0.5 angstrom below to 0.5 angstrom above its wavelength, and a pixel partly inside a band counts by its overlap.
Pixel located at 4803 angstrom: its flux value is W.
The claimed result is 5.668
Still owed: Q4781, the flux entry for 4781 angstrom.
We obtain 7.5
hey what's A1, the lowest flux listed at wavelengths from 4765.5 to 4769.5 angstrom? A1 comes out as 6.209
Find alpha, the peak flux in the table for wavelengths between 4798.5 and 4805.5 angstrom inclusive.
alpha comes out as 6.273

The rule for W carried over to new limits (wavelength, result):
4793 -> 5.739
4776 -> 5.694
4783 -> 7.305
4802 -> 5.784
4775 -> 5.735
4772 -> 6.039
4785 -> 6.173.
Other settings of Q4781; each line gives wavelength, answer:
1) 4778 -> 5.443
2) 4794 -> 5.857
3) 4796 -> 6.564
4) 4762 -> 6.493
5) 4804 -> 5.649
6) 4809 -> 6.494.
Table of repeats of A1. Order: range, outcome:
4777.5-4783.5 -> 5.443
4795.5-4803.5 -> 5.668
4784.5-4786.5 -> 5.756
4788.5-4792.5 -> 6.086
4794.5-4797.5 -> 6.195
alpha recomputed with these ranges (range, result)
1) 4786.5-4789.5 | 7.104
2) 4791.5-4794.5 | 6.086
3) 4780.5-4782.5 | 7.753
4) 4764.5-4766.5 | 7.298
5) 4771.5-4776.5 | 6.089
